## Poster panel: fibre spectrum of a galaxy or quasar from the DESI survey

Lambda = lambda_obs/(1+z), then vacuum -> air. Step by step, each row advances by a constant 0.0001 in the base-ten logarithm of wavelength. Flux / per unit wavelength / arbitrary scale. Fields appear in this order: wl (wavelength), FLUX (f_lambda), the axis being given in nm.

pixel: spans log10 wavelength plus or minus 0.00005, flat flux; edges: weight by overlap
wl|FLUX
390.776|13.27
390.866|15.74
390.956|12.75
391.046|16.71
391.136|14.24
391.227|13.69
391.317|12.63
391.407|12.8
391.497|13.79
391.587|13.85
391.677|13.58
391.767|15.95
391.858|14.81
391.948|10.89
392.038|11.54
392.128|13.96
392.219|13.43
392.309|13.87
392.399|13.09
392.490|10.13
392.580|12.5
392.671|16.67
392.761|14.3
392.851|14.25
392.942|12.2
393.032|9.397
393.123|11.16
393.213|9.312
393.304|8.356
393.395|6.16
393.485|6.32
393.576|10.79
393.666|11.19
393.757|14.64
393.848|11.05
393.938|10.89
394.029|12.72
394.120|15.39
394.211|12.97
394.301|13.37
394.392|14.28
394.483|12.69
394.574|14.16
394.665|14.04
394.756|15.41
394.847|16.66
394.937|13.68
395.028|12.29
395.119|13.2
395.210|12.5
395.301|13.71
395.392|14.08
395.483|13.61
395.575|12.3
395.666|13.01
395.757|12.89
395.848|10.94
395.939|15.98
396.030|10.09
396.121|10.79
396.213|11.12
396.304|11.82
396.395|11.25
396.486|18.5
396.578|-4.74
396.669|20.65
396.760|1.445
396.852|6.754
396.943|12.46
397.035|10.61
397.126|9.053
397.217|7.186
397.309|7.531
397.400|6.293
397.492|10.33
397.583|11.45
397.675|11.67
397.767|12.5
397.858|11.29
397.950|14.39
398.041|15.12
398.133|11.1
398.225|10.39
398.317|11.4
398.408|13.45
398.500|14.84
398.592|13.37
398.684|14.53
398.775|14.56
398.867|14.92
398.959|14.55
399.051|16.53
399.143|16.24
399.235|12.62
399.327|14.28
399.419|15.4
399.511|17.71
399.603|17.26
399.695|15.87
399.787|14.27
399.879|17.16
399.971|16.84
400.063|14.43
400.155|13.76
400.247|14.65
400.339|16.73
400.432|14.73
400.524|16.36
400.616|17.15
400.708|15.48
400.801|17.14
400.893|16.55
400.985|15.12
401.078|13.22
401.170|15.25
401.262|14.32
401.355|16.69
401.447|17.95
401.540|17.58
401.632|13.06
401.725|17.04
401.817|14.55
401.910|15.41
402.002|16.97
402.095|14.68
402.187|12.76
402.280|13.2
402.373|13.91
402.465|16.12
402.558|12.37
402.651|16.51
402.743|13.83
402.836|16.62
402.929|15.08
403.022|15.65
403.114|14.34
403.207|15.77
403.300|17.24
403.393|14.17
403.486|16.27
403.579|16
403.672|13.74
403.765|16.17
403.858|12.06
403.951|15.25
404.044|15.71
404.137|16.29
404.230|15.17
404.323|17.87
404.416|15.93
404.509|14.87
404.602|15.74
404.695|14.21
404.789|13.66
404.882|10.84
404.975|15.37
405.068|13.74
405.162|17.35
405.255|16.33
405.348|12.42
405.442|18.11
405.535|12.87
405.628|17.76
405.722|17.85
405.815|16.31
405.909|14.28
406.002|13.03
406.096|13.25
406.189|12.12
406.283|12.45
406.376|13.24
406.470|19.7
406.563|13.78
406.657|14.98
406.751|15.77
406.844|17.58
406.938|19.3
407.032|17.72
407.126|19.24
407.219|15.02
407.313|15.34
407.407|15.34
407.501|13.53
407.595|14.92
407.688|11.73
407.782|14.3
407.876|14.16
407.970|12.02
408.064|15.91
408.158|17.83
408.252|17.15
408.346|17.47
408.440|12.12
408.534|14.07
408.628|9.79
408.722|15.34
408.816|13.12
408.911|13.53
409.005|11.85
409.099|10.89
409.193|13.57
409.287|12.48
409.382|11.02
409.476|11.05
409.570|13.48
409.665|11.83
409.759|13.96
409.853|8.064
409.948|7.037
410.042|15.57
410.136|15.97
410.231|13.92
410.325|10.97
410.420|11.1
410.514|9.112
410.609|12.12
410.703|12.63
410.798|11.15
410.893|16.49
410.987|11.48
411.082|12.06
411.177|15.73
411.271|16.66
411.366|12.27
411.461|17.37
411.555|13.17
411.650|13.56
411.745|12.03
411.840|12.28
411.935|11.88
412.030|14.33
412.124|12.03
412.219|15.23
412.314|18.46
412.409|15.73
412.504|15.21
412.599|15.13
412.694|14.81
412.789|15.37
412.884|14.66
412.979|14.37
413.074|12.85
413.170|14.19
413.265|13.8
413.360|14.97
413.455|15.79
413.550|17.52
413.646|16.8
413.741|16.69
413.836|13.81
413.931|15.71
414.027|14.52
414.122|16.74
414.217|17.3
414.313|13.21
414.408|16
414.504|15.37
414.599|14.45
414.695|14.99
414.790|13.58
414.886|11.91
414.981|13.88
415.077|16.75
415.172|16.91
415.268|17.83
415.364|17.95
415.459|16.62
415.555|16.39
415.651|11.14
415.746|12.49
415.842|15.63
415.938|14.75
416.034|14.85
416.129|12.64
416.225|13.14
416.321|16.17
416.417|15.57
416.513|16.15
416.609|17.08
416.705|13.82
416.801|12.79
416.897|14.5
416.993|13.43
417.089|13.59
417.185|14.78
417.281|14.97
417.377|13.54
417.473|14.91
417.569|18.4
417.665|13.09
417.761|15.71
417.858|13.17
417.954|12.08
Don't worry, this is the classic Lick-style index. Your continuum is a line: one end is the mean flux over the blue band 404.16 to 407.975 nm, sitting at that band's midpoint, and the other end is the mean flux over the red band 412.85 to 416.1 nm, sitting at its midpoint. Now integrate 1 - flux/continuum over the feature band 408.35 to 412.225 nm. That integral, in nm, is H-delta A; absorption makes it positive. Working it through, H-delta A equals 0.61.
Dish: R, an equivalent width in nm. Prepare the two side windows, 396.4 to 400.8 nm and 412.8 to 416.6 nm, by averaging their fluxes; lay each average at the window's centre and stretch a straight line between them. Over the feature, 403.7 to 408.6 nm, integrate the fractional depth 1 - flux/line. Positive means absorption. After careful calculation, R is -0.39 nm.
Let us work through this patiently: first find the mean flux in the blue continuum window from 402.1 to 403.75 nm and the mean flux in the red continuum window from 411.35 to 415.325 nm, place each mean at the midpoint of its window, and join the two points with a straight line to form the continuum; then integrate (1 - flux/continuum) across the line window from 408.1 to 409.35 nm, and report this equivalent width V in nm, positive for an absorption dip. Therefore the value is 0.09 nm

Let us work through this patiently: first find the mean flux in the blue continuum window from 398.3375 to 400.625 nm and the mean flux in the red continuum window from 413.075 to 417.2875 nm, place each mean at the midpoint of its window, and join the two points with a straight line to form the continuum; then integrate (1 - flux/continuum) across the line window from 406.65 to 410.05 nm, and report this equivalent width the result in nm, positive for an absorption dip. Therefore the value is 0.25 nm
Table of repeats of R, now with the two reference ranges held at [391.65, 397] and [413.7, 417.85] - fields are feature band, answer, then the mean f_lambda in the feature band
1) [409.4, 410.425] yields 0.15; 12.1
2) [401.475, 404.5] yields -0.44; 15.2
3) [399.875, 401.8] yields -0.40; 15.7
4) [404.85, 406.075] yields -0.13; 15.1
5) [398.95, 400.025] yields -0.24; 15.8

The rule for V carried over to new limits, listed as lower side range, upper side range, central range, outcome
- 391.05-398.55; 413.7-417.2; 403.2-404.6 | -0.23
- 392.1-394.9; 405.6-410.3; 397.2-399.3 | 0.08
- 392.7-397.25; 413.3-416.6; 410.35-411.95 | 0.17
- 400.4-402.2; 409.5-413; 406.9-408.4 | -0.15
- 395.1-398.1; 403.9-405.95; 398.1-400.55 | -0.42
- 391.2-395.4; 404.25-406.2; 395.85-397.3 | 0.35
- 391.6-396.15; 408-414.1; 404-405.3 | -0.18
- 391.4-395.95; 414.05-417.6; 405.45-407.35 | -0.22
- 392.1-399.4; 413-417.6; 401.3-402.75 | -0.23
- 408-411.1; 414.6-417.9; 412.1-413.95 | -0.18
